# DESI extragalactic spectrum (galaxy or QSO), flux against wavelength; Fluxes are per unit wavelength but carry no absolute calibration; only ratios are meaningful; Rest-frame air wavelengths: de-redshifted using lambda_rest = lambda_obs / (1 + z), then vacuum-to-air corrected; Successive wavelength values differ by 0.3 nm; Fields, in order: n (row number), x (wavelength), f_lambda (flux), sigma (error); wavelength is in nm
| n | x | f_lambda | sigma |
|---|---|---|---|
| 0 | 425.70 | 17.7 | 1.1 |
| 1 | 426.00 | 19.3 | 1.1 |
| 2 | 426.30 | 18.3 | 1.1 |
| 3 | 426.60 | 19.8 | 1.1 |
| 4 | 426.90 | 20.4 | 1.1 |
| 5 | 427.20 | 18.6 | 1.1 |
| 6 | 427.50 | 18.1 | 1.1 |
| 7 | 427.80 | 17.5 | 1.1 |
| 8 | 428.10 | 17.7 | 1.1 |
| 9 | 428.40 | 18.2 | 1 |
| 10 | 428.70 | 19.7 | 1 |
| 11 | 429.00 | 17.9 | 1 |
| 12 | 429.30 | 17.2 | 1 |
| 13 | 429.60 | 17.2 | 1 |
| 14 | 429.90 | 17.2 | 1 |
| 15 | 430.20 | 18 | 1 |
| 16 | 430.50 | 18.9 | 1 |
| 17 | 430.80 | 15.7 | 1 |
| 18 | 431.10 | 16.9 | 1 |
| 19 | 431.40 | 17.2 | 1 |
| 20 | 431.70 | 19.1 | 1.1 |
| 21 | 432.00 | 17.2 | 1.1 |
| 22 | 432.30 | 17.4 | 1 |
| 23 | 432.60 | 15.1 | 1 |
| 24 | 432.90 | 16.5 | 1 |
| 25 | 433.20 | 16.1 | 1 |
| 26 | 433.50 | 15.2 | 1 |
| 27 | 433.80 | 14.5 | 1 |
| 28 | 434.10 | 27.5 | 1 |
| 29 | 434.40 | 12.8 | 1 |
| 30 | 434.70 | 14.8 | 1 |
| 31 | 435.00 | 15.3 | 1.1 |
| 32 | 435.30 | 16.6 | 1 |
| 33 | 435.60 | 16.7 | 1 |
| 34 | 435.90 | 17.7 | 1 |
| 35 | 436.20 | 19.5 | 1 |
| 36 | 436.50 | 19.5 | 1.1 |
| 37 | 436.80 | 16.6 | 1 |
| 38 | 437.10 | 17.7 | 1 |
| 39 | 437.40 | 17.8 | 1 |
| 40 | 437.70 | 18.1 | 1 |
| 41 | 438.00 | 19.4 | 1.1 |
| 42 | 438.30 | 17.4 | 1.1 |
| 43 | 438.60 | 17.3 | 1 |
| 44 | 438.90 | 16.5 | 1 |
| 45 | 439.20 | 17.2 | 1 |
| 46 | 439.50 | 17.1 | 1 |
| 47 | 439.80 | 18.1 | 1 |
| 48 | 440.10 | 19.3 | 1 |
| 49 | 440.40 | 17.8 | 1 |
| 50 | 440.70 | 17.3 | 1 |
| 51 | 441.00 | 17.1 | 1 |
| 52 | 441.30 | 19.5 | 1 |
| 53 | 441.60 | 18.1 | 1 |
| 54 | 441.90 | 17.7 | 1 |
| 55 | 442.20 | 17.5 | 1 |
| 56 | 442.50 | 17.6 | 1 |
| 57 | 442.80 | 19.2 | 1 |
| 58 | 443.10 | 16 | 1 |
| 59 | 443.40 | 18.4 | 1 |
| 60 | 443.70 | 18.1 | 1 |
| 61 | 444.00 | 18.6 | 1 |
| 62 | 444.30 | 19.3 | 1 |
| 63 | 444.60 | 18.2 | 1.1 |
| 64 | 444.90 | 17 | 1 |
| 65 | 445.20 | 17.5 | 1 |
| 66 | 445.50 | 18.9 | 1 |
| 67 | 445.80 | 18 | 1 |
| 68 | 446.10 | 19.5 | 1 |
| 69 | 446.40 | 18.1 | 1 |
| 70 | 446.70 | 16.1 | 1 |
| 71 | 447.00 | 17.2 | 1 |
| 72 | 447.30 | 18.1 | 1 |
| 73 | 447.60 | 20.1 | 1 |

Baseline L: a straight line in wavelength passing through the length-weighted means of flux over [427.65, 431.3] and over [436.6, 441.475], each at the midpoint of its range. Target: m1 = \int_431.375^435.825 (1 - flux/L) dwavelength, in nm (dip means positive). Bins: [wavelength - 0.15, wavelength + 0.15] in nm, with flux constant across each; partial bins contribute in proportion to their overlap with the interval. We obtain 0.23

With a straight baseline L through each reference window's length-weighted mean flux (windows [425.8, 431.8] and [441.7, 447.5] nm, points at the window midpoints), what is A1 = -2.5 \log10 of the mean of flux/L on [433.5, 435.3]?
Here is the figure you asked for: 0.08 mag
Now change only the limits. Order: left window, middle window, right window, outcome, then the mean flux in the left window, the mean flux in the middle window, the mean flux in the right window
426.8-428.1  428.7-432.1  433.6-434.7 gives 0.03 mag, 18.5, 17.6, 17.7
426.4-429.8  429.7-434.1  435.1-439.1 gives 0.06 mag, 18.4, 17.2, 17.7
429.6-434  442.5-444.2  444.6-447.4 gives -0.02 mag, 16.9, 18.1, 17.8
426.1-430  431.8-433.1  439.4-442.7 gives 0.10 mag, 18.3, 16.6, 18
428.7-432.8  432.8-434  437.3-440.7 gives 0.10 mag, 17.4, 16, 17.8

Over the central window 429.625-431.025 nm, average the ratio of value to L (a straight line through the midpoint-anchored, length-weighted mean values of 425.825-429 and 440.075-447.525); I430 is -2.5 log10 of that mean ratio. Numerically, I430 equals 0.072 mag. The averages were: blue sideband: 18.7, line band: 17.4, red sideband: 18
